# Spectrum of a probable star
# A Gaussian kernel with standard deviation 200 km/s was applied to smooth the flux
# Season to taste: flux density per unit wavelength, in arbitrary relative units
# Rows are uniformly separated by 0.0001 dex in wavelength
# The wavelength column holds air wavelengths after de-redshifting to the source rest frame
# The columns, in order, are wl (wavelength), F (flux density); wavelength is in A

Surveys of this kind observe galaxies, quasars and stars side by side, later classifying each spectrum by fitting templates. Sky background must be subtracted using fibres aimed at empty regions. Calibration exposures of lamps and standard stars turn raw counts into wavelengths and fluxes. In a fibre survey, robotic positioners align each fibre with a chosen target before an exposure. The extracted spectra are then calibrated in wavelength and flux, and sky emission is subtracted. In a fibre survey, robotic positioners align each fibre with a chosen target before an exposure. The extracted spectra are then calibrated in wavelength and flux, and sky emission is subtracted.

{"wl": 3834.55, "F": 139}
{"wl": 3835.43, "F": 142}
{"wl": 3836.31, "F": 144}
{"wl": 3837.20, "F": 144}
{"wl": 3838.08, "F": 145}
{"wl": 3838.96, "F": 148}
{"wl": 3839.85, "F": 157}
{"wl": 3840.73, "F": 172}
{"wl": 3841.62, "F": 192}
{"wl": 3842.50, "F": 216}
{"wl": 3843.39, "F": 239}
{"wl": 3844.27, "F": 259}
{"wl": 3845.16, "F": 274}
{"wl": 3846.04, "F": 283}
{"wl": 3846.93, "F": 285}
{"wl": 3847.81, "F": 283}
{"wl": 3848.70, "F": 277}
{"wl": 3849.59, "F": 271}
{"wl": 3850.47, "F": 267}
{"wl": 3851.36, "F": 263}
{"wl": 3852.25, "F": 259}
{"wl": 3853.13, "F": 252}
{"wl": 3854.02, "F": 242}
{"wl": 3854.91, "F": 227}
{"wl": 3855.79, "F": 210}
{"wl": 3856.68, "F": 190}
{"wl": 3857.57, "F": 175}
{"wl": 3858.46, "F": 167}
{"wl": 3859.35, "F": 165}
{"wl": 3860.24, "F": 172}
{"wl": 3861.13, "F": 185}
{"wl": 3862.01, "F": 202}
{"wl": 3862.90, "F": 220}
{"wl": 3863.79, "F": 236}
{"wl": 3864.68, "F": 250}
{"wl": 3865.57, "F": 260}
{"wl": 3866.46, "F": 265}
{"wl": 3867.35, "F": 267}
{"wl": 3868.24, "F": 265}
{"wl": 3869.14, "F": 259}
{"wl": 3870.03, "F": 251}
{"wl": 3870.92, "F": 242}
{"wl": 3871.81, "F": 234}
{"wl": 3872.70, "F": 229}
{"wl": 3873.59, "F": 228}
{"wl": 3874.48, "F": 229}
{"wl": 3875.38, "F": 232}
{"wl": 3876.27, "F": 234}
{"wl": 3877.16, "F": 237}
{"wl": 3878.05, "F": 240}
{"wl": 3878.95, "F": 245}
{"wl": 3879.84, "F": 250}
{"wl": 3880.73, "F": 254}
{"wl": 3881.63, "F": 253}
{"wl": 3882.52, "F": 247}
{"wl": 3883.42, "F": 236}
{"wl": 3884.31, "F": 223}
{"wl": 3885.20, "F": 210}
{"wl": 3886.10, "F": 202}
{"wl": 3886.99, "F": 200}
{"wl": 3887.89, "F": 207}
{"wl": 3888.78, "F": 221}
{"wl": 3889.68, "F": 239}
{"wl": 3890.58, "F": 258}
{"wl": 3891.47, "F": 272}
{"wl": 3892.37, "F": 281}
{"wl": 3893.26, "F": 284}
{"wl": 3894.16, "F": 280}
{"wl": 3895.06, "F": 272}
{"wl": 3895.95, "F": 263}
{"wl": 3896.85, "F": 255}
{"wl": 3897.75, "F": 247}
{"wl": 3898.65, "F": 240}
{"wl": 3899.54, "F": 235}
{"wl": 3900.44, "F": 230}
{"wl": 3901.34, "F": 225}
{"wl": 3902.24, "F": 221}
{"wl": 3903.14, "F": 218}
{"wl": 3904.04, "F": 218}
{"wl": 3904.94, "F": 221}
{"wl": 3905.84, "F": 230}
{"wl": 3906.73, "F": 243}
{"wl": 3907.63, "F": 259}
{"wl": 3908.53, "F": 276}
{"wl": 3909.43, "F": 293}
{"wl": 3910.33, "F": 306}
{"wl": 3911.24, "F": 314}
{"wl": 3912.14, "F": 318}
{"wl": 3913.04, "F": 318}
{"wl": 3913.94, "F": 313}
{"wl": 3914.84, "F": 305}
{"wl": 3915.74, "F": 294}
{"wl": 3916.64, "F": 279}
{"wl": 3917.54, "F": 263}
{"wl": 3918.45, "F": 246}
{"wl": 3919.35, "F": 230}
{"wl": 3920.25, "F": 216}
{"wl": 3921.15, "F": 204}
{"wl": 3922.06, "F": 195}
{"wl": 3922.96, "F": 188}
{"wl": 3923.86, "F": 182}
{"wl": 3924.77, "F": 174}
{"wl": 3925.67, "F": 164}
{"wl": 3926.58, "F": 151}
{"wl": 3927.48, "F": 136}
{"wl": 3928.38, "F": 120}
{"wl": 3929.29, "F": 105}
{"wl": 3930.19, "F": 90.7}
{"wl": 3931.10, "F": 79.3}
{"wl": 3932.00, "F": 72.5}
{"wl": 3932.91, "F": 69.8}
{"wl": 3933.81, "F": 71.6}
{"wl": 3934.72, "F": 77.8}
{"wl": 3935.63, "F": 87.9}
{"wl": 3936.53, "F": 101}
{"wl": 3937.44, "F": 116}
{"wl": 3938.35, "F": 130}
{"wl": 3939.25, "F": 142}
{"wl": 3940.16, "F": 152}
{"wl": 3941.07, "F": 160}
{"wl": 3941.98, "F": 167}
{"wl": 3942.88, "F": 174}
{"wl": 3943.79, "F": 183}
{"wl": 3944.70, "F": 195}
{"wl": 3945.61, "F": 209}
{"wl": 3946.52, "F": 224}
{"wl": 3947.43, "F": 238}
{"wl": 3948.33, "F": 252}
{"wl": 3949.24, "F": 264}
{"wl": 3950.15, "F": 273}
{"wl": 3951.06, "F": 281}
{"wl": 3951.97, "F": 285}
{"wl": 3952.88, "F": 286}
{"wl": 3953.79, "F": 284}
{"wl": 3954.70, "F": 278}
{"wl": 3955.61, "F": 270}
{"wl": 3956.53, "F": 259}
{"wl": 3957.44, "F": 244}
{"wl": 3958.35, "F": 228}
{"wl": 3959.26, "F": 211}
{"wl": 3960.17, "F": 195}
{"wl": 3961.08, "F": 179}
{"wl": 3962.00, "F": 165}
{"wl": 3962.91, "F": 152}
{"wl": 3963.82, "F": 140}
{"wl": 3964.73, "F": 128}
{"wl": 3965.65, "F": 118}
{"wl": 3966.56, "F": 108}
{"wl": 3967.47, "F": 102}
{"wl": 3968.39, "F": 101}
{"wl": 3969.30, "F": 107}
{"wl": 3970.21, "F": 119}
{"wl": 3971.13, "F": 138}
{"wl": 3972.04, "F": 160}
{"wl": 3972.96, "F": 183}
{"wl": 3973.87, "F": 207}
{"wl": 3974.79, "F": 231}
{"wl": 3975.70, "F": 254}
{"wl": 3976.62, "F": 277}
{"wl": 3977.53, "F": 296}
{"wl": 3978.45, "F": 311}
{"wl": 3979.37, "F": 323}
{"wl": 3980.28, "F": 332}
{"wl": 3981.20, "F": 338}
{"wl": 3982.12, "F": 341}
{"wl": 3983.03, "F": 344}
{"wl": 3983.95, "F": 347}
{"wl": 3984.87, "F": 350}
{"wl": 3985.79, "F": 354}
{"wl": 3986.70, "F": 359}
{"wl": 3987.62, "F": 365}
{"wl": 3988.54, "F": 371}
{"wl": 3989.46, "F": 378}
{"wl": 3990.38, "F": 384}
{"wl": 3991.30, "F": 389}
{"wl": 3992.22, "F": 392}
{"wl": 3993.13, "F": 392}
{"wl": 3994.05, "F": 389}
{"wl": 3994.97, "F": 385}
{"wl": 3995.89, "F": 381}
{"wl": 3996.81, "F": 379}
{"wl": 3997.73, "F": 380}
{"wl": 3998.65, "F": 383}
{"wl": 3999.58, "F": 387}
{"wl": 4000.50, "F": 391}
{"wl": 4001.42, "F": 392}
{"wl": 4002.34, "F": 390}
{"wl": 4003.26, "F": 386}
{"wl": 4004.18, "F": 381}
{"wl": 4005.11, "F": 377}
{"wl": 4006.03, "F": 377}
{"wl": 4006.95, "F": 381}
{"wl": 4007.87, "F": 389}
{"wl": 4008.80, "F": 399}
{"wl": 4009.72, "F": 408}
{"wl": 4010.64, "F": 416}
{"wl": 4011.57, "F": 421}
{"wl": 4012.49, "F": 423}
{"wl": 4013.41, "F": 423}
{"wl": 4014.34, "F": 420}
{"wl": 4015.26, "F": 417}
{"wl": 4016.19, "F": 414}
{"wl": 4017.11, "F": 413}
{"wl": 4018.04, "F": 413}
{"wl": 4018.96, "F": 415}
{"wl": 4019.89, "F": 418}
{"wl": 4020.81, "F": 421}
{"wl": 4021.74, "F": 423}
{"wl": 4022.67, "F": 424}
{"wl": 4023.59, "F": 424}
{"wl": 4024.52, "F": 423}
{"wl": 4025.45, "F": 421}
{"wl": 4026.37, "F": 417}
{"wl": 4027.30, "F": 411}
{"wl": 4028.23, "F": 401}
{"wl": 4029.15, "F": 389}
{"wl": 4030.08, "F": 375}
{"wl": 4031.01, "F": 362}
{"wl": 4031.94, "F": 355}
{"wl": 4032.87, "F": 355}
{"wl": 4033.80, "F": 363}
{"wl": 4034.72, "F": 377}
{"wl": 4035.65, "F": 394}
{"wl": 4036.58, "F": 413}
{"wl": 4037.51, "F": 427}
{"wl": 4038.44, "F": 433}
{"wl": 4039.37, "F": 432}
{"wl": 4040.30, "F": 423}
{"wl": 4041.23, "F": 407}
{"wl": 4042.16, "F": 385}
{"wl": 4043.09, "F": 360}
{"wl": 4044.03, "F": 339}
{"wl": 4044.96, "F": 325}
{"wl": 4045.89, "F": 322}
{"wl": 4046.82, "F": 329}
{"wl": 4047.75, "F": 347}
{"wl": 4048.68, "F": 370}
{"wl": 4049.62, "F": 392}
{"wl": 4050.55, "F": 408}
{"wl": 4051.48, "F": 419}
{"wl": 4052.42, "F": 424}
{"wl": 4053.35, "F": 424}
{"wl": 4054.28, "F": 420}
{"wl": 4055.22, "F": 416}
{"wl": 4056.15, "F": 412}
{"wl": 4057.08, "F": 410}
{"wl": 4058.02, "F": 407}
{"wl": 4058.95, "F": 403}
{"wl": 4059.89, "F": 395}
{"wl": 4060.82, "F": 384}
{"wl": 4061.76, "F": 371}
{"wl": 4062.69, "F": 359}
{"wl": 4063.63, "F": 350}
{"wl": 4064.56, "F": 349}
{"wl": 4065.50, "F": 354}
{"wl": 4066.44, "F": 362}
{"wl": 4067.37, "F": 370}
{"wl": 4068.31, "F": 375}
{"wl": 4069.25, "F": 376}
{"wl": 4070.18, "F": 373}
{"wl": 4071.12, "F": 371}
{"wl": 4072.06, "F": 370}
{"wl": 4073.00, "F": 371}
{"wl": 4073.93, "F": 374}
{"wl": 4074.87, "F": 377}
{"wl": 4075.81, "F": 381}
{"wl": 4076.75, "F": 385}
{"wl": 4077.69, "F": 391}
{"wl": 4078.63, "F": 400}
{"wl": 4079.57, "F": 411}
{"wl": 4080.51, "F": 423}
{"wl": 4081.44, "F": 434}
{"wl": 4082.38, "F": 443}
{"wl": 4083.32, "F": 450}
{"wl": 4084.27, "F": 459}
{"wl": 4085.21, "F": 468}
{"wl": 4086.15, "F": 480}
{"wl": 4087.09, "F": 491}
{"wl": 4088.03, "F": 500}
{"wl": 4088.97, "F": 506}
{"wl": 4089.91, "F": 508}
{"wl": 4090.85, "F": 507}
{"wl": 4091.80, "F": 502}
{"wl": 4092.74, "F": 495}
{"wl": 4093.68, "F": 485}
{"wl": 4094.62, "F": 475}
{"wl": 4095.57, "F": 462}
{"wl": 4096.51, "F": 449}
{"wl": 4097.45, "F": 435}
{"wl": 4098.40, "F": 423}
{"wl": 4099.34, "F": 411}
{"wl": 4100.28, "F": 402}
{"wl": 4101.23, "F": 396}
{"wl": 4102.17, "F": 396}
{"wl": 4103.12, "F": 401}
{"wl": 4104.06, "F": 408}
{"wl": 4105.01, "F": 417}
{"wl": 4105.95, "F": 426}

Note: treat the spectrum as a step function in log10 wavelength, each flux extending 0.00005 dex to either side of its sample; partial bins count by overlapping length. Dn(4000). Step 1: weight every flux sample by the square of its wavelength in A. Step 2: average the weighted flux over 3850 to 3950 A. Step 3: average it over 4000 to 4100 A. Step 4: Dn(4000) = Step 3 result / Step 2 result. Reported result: 2.0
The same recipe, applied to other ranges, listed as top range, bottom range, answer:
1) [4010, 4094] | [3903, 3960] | 2.07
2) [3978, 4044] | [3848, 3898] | 1.76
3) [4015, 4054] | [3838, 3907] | 1.83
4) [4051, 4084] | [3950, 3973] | 2.17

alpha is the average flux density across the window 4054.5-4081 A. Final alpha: 383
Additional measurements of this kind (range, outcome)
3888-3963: 215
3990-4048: 394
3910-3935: 196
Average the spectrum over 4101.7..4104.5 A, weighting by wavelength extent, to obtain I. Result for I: 402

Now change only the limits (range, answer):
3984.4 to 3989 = 360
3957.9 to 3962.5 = 195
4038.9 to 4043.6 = 400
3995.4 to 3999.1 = 381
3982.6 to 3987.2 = 351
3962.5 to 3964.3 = 146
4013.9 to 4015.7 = 420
